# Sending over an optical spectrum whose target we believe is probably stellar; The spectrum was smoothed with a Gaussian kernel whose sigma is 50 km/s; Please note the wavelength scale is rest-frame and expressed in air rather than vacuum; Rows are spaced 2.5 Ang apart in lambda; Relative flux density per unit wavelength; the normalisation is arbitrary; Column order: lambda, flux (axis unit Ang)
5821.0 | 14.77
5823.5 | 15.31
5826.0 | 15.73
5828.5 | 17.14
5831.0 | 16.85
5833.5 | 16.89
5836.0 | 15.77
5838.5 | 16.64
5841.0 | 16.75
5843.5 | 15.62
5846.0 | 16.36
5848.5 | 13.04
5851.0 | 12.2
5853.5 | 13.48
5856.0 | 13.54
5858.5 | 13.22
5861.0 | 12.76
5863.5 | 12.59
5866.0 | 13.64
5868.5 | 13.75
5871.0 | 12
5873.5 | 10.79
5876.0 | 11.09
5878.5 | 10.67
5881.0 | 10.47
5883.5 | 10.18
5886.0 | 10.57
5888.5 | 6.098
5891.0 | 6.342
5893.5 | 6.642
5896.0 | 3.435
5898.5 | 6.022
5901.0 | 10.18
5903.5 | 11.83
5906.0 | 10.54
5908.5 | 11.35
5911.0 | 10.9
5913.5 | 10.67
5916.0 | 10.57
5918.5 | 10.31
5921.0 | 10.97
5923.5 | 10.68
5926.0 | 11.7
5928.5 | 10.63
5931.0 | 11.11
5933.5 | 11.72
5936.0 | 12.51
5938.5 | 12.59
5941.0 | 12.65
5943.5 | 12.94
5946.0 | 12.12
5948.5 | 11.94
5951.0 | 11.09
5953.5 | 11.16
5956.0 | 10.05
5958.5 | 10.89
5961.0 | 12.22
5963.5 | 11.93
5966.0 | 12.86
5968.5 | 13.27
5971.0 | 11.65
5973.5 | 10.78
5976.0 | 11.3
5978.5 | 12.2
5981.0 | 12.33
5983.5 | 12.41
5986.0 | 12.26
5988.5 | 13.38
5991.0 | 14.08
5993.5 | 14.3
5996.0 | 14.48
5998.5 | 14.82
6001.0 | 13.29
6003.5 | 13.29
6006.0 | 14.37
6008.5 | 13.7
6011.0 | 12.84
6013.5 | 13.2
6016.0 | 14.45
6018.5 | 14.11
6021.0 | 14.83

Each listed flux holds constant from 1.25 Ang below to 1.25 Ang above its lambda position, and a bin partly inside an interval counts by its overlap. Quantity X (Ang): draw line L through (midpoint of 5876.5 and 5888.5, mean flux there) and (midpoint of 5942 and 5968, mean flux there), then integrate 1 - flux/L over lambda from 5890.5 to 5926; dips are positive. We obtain 4.1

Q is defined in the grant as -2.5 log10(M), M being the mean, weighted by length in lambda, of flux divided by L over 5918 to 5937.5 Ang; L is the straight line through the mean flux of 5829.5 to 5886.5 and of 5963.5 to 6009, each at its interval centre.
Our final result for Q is 0.175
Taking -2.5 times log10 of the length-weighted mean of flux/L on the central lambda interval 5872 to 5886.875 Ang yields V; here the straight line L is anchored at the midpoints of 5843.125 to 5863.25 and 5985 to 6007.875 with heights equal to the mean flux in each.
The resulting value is 0.27 mag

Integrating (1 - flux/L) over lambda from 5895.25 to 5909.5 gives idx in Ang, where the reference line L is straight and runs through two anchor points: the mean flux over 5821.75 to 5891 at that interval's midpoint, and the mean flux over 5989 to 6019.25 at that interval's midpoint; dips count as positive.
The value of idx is 4.7 Ang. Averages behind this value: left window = 13.3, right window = 13.9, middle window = 9.04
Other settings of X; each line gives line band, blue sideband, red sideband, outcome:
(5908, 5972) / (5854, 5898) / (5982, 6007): 3.2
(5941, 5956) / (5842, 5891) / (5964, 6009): 1.1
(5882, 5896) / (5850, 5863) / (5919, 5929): 5.2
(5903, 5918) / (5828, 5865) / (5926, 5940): 2.0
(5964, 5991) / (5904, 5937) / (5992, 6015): 1.3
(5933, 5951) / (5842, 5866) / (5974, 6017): 1.5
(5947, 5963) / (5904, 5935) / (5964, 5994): 0.8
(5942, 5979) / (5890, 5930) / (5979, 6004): 0.6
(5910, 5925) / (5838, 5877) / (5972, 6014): 3.0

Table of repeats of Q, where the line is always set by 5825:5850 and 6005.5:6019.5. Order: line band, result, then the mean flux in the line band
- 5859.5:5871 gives 0.20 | 13.1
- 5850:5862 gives 0.21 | 13.1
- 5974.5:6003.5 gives 0.07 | 13.2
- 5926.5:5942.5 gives 0.24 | 11.9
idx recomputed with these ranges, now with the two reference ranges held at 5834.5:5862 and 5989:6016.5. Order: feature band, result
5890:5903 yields 6.8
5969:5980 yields 1.9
